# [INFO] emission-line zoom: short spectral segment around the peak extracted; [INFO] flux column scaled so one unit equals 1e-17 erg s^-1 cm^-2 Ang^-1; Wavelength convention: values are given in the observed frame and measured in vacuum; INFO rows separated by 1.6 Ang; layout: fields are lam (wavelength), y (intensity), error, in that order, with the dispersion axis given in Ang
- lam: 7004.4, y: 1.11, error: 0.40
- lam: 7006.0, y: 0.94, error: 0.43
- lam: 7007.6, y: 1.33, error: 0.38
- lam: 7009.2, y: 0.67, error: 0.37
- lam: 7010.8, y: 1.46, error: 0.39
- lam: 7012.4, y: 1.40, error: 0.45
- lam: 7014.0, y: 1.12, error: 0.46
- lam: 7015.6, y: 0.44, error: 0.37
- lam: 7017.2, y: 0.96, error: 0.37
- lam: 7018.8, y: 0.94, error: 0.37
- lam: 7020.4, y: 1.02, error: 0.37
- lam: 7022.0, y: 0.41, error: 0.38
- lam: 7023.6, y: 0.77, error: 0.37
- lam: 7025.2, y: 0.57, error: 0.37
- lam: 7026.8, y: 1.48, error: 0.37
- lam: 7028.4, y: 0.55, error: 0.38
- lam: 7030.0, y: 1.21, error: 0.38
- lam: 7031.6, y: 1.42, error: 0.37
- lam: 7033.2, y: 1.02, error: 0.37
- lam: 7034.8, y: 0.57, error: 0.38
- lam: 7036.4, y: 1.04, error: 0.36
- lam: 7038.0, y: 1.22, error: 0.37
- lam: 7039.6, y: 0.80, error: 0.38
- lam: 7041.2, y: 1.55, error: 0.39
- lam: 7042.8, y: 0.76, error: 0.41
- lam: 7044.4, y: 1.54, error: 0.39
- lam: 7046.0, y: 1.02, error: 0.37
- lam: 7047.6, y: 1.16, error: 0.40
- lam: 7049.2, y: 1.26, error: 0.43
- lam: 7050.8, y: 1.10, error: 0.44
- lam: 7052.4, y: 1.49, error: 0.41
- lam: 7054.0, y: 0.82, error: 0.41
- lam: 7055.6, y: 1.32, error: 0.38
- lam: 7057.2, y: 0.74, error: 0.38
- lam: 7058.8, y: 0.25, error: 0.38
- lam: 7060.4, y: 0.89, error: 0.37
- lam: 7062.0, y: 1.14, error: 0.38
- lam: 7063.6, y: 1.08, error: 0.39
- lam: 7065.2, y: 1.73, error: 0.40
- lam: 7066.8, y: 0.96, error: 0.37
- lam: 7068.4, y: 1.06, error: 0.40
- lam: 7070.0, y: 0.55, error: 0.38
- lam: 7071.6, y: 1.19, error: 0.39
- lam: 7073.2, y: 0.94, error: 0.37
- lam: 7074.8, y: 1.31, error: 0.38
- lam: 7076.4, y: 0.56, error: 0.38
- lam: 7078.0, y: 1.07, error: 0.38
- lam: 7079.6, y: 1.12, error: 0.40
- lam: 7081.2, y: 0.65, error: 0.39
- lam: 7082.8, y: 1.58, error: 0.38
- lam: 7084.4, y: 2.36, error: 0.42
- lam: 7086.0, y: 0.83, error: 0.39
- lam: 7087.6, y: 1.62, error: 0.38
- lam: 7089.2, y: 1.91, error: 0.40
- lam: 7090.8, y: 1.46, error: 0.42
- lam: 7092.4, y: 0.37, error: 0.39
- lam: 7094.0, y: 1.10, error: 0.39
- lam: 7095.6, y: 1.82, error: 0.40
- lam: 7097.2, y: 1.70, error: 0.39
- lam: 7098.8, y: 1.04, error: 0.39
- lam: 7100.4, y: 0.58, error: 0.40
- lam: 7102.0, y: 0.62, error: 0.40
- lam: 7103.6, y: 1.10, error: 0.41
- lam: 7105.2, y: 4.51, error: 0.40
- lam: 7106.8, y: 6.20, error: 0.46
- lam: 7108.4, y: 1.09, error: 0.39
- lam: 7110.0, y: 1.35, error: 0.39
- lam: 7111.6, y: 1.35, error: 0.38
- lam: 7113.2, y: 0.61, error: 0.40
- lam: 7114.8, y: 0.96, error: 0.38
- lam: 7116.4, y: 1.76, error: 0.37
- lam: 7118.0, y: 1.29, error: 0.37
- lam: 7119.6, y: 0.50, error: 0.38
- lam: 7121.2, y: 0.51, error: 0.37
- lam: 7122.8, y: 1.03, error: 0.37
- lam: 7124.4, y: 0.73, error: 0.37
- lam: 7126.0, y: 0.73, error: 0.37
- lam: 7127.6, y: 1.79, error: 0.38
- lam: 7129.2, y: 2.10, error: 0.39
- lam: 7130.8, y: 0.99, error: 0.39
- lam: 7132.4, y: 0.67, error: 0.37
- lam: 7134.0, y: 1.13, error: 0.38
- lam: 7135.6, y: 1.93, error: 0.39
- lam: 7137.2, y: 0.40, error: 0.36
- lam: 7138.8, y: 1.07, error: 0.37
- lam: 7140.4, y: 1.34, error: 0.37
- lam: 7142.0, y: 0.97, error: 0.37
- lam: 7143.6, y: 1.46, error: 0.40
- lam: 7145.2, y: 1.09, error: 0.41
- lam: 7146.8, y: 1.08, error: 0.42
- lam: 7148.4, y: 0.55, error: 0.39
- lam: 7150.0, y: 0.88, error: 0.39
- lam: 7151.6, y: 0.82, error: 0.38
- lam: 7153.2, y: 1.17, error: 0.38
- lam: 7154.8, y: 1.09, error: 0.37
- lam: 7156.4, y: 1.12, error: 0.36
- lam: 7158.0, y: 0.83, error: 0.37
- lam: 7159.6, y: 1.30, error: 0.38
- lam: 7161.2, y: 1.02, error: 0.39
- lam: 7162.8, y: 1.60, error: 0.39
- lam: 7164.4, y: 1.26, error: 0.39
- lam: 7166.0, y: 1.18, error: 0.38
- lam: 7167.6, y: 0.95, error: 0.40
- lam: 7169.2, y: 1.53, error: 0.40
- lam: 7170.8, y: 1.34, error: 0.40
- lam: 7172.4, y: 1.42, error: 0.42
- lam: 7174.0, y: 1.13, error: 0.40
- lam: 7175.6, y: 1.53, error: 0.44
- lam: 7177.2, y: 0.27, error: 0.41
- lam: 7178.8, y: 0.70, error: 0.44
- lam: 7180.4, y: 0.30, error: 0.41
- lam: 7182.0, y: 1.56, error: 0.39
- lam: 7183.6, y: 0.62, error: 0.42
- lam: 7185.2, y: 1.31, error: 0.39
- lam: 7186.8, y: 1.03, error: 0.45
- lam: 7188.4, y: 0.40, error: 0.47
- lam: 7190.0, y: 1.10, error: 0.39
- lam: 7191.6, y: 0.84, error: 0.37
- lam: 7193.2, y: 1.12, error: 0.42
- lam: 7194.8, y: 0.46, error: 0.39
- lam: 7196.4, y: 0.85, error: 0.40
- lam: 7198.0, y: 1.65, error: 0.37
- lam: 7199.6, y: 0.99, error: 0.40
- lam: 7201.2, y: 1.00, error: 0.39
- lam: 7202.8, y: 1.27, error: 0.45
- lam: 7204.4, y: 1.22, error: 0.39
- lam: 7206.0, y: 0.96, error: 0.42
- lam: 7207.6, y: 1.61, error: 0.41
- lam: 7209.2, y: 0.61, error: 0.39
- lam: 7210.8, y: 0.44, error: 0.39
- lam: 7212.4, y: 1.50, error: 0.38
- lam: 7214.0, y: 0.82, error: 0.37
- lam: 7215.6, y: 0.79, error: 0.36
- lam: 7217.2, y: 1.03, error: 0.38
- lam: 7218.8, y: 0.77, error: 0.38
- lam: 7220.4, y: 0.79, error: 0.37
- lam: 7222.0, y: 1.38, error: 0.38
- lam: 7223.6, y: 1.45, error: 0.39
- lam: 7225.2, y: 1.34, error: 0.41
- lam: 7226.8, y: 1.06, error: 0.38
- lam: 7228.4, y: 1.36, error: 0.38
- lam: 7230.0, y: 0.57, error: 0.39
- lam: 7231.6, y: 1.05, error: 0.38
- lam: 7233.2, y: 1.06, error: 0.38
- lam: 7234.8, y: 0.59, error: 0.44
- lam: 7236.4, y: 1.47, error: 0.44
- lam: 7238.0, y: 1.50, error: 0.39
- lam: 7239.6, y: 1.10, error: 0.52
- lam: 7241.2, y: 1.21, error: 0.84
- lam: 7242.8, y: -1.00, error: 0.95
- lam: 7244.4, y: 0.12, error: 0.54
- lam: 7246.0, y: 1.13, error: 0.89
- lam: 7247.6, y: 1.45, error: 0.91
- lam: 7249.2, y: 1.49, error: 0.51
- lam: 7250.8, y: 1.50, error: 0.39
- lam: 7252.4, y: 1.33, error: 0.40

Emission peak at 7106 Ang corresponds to Halpha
